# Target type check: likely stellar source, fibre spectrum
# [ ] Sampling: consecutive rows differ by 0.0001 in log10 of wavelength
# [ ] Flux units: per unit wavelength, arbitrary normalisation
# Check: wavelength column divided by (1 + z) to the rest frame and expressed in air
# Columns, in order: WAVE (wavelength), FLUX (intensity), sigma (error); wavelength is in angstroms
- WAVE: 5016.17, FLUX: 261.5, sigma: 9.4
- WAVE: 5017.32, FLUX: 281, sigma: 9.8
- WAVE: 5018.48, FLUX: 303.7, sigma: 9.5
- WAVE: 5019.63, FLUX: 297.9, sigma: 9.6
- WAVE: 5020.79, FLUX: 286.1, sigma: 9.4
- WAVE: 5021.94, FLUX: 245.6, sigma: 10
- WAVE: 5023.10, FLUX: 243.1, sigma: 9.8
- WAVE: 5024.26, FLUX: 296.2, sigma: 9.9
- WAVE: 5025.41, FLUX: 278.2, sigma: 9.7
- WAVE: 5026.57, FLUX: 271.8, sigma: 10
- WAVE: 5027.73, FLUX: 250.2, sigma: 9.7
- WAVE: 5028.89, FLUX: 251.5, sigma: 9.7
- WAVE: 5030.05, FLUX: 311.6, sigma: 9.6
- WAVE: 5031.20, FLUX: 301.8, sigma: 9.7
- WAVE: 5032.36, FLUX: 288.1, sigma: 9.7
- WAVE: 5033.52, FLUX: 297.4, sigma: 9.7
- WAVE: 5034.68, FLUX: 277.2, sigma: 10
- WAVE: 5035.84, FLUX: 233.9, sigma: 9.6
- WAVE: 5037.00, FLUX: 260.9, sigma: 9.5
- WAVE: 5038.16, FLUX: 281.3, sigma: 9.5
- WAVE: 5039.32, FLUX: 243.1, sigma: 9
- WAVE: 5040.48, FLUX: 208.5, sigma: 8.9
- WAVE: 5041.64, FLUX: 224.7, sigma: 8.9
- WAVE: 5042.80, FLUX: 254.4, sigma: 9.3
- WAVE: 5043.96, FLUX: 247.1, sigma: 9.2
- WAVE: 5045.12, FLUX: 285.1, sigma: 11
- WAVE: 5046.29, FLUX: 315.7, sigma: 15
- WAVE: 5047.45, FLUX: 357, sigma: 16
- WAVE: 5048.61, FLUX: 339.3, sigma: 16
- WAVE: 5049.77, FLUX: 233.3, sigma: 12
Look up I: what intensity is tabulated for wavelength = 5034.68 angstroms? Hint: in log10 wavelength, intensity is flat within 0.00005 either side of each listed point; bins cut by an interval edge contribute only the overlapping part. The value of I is 277.2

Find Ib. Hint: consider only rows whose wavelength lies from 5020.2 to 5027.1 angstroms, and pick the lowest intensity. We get 243.1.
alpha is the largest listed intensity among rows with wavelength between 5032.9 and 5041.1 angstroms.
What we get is 297.4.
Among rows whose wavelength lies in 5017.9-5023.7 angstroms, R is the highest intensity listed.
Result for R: 303.7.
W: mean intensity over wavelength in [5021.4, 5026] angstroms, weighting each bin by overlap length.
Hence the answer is 266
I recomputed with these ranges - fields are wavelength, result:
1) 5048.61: 339.3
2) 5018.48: 303.7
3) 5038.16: 281.3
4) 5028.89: 251.5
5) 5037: 260.9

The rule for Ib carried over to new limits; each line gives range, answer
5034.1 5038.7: 233.9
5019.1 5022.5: 245.6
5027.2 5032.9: 250.2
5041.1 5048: 224.7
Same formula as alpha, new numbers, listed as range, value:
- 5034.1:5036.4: 277.2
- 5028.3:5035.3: 311.6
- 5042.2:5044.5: 254.4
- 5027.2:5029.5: 251.5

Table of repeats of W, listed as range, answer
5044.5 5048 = 318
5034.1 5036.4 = 256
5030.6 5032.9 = 296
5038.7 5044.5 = 236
